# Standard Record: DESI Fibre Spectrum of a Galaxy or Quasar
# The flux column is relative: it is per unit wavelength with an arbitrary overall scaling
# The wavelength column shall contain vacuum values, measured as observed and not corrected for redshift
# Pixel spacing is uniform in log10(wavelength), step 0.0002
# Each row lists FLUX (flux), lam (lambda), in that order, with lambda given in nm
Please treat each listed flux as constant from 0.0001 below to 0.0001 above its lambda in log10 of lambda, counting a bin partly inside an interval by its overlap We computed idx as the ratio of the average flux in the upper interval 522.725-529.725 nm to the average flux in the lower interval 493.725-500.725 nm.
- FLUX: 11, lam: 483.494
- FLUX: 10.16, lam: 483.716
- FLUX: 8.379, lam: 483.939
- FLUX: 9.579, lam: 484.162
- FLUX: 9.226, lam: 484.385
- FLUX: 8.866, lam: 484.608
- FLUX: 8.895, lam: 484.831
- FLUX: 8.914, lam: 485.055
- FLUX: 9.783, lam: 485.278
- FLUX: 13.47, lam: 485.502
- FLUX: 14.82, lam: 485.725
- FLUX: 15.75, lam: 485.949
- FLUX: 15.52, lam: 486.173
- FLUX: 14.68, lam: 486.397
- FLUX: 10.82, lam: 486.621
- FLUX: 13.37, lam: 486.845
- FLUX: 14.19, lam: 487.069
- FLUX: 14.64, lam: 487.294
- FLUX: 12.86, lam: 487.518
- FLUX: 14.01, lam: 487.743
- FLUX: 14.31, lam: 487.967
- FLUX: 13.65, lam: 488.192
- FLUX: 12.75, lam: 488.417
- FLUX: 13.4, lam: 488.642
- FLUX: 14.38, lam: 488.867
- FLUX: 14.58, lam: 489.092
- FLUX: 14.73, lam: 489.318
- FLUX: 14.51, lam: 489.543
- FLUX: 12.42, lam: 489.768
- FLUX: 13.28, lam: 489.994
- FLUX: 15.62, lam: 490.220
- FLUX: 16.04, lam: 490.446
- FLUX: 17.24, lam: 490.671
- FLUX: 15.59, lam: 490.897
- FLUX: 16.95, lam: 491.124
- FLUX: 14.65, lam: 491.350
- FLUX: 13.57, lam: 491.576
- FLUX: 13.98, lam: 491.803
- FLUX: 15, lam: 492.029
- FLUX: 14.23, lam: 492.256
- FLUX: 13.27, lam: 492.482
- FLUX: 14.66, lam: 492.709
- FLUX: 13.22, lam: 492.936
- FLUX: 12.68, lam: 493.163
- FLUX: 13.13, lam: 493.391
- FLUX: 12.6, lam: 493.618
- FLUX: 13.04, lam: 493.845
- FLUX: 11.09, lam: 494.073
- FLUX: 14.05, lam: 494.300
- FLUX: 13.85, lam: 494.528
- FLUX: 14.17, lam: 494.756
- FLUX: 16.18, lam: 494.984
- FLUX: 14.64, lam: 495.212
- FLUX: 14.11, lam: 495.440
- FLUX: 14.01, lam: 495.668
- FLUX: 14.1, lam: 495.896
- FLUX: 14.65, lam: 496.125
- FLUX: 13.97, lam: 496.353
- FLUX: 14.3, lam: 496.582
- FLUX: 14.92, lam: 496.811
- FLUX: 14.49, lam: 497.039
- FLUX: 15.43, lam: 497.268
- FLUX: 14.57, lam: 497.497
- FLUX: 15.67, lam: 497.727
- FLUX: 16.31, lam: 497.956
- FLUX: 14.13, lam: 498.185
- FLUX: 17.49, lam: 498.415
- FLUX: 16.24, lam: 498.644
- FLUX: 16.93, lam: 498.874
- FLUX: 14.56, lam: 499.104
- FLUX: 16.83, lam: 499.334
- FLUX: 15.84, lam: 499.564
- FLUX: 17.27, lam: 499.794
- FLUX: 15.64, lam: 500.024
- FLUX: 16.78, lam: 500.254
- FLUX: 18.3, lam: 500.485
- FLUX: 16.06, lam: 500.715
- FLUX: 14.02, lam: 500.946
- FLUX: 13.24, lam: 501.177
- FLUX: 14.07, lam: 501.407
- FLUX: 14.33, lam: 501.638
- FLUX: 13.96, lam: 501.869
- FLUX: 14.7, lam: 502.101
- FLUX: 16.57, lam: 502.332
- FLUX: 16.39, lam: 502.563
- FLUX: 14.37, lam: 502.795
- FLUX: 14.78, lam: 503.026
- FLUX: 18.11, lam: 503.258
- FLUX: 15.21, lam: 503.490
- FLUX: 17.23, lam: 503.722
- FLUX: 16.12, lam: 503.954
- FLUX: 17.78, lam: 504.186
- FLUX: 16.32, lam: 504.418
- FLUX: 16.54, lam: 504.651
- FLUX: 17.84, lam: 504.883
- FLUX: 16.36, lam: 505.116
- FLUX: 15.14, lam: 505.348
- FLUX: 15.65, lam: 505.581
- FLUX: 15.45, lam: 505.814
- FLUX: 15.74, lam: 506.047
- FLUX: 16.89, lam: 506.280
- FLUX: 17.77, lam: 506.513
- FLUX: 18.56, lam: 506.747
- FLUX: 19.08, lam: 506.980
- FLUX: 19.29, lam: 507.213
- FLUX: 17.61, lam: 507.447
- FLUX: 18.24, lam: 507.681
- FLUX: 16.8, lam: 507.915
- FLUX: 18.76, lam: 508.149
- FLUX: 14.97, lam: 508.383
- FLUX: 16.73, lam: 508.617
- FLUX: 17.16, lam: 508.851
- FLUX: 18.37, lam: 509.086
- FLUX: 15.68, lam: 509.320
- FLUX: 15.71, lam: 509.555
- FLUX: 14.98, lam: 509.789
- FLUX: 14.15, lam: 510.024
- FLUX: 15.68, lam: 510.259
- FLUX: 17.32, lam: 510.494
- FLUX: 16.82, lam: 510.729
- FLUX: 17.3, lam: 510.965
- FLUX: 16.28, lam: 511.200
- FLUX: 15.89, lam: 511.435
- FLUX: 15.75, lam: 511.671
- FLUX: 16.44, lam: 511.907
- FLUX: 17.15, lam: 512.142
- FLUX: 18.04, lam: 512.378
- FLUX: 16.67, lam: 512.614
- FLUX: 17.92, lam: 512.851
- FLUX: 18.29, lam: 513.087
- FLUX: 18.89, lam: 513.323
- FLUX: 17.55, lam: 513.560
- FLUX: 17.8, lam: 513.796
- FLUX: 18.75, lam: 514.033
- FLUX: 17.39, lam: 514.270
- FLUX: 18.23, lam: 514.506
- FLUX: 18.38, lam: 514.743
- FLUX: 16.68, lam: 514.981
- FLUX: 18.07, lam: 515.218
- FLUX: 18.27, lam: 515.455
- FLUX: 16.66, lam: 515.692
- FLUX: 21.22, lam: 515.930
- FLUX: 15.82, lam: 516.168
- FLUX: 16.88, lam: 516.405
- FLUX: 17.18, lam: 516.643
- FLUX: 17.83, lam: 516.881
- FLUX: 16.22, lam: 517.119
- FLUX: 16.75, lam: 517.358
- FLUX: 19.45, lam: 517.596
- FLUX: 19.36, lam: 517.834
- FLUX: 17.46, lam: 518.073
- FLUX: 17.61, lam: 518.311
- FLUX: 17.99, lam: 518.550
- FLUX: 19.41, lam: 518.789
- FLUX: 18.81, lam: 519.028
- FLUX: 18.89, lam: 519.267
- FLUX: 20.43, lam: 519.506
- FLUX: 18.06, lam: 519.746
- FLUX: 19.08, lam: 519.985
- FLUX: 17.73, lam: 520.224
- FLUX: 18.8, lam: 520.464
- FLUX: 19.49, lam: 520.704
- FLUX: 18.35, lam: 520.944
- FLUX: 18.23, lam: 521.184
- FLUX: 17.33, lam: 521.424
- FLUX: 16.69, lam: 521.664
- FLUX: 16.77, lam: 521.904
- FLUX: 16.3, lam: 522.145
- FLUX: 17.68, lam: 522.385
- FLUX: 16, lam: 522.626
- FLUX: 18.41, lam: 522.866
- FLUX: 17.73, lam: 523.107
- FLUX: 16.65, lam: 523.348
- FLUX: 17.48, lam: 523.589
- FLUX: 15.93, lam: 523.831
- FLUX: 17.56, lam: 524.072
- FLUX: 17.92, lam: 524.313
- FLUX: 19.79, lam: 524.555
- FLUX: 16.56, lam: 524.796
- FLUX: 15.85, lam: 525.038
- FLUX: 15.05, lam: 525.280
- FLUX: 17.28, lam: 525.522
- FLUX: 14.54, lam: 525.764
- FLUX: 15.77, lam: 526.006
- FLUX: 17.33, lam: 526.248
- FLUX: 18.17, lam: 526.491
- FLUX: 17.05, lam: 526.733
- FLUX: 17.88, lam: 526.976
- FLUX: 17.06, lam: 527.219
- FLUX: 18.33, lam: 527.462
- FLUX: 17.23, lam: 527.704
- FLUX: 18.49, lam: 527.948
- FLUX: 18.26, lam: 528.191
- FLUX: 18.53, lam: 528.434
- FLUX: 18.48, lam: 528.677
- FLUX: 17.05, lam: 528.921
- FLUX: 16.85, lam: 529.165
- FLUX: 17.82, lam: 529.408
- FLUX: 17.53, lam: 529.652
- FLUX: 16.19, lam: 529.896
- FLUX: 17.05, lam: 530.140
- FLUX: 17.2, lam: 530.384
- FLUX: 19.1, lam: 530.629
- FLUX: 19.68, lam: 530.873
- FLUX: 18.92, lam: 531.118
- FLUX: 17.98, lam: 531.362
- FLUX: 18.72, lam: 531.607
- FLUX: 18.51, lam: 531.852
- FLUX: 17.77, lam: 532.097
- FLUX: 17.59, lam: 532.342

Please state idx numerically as 1.14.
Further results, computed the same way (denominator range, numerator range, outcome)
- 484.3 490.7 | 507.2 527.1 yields 1.31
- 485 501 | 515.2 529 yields 1.22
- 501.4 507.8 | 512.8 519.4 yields 1.09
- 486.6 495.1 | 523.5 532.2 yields 1.25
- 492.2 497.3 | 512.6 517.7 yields 1.28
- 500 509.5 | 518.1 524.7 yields 1.09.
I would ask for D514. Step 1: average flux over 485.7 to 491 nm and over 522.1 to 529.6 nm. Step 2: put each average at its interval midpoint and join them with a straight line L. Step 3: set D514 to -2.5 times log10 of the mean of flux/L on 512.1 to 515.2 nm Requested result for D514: -0.10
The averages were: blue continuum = 14.3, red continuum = 17.3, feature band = 17.8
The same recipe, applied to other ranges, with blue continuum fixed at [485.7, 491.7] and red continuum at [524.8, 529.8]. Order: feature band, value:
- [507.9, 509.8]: -0.05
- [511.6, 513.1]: -0.07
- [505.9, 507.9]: -0.14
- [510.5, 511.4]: -0.05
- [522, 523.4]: -0.02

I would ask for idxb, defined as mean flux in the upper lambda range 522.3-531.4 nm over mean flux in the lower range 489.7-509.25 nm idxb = 1.1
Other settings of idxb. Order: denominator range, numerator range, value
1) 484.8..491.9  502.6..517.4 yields 1.22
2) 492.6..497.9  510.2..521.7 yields 1.26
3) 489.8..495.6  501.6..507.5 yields 1.16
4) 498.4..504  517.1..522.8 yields 1.15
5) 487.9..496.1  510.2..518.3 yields 1.24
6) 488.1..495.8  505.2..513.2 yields 1.19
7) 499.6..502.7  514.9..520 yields 1.17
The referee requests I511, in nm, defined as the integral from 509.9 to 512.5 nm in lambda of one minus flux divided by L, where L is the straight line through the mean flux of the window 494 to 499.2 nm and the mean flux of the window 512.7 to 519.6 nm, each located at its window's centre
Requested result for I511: 0.12 nm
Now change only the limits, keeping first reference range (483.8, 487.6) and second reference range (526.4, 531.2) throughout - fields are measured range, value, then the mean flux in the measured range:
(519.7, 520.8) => -0.13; 18.7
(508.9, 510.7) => -0.10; 16.1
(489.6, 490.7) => -0.19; 14.7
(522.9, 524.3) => -0.01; 17.2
